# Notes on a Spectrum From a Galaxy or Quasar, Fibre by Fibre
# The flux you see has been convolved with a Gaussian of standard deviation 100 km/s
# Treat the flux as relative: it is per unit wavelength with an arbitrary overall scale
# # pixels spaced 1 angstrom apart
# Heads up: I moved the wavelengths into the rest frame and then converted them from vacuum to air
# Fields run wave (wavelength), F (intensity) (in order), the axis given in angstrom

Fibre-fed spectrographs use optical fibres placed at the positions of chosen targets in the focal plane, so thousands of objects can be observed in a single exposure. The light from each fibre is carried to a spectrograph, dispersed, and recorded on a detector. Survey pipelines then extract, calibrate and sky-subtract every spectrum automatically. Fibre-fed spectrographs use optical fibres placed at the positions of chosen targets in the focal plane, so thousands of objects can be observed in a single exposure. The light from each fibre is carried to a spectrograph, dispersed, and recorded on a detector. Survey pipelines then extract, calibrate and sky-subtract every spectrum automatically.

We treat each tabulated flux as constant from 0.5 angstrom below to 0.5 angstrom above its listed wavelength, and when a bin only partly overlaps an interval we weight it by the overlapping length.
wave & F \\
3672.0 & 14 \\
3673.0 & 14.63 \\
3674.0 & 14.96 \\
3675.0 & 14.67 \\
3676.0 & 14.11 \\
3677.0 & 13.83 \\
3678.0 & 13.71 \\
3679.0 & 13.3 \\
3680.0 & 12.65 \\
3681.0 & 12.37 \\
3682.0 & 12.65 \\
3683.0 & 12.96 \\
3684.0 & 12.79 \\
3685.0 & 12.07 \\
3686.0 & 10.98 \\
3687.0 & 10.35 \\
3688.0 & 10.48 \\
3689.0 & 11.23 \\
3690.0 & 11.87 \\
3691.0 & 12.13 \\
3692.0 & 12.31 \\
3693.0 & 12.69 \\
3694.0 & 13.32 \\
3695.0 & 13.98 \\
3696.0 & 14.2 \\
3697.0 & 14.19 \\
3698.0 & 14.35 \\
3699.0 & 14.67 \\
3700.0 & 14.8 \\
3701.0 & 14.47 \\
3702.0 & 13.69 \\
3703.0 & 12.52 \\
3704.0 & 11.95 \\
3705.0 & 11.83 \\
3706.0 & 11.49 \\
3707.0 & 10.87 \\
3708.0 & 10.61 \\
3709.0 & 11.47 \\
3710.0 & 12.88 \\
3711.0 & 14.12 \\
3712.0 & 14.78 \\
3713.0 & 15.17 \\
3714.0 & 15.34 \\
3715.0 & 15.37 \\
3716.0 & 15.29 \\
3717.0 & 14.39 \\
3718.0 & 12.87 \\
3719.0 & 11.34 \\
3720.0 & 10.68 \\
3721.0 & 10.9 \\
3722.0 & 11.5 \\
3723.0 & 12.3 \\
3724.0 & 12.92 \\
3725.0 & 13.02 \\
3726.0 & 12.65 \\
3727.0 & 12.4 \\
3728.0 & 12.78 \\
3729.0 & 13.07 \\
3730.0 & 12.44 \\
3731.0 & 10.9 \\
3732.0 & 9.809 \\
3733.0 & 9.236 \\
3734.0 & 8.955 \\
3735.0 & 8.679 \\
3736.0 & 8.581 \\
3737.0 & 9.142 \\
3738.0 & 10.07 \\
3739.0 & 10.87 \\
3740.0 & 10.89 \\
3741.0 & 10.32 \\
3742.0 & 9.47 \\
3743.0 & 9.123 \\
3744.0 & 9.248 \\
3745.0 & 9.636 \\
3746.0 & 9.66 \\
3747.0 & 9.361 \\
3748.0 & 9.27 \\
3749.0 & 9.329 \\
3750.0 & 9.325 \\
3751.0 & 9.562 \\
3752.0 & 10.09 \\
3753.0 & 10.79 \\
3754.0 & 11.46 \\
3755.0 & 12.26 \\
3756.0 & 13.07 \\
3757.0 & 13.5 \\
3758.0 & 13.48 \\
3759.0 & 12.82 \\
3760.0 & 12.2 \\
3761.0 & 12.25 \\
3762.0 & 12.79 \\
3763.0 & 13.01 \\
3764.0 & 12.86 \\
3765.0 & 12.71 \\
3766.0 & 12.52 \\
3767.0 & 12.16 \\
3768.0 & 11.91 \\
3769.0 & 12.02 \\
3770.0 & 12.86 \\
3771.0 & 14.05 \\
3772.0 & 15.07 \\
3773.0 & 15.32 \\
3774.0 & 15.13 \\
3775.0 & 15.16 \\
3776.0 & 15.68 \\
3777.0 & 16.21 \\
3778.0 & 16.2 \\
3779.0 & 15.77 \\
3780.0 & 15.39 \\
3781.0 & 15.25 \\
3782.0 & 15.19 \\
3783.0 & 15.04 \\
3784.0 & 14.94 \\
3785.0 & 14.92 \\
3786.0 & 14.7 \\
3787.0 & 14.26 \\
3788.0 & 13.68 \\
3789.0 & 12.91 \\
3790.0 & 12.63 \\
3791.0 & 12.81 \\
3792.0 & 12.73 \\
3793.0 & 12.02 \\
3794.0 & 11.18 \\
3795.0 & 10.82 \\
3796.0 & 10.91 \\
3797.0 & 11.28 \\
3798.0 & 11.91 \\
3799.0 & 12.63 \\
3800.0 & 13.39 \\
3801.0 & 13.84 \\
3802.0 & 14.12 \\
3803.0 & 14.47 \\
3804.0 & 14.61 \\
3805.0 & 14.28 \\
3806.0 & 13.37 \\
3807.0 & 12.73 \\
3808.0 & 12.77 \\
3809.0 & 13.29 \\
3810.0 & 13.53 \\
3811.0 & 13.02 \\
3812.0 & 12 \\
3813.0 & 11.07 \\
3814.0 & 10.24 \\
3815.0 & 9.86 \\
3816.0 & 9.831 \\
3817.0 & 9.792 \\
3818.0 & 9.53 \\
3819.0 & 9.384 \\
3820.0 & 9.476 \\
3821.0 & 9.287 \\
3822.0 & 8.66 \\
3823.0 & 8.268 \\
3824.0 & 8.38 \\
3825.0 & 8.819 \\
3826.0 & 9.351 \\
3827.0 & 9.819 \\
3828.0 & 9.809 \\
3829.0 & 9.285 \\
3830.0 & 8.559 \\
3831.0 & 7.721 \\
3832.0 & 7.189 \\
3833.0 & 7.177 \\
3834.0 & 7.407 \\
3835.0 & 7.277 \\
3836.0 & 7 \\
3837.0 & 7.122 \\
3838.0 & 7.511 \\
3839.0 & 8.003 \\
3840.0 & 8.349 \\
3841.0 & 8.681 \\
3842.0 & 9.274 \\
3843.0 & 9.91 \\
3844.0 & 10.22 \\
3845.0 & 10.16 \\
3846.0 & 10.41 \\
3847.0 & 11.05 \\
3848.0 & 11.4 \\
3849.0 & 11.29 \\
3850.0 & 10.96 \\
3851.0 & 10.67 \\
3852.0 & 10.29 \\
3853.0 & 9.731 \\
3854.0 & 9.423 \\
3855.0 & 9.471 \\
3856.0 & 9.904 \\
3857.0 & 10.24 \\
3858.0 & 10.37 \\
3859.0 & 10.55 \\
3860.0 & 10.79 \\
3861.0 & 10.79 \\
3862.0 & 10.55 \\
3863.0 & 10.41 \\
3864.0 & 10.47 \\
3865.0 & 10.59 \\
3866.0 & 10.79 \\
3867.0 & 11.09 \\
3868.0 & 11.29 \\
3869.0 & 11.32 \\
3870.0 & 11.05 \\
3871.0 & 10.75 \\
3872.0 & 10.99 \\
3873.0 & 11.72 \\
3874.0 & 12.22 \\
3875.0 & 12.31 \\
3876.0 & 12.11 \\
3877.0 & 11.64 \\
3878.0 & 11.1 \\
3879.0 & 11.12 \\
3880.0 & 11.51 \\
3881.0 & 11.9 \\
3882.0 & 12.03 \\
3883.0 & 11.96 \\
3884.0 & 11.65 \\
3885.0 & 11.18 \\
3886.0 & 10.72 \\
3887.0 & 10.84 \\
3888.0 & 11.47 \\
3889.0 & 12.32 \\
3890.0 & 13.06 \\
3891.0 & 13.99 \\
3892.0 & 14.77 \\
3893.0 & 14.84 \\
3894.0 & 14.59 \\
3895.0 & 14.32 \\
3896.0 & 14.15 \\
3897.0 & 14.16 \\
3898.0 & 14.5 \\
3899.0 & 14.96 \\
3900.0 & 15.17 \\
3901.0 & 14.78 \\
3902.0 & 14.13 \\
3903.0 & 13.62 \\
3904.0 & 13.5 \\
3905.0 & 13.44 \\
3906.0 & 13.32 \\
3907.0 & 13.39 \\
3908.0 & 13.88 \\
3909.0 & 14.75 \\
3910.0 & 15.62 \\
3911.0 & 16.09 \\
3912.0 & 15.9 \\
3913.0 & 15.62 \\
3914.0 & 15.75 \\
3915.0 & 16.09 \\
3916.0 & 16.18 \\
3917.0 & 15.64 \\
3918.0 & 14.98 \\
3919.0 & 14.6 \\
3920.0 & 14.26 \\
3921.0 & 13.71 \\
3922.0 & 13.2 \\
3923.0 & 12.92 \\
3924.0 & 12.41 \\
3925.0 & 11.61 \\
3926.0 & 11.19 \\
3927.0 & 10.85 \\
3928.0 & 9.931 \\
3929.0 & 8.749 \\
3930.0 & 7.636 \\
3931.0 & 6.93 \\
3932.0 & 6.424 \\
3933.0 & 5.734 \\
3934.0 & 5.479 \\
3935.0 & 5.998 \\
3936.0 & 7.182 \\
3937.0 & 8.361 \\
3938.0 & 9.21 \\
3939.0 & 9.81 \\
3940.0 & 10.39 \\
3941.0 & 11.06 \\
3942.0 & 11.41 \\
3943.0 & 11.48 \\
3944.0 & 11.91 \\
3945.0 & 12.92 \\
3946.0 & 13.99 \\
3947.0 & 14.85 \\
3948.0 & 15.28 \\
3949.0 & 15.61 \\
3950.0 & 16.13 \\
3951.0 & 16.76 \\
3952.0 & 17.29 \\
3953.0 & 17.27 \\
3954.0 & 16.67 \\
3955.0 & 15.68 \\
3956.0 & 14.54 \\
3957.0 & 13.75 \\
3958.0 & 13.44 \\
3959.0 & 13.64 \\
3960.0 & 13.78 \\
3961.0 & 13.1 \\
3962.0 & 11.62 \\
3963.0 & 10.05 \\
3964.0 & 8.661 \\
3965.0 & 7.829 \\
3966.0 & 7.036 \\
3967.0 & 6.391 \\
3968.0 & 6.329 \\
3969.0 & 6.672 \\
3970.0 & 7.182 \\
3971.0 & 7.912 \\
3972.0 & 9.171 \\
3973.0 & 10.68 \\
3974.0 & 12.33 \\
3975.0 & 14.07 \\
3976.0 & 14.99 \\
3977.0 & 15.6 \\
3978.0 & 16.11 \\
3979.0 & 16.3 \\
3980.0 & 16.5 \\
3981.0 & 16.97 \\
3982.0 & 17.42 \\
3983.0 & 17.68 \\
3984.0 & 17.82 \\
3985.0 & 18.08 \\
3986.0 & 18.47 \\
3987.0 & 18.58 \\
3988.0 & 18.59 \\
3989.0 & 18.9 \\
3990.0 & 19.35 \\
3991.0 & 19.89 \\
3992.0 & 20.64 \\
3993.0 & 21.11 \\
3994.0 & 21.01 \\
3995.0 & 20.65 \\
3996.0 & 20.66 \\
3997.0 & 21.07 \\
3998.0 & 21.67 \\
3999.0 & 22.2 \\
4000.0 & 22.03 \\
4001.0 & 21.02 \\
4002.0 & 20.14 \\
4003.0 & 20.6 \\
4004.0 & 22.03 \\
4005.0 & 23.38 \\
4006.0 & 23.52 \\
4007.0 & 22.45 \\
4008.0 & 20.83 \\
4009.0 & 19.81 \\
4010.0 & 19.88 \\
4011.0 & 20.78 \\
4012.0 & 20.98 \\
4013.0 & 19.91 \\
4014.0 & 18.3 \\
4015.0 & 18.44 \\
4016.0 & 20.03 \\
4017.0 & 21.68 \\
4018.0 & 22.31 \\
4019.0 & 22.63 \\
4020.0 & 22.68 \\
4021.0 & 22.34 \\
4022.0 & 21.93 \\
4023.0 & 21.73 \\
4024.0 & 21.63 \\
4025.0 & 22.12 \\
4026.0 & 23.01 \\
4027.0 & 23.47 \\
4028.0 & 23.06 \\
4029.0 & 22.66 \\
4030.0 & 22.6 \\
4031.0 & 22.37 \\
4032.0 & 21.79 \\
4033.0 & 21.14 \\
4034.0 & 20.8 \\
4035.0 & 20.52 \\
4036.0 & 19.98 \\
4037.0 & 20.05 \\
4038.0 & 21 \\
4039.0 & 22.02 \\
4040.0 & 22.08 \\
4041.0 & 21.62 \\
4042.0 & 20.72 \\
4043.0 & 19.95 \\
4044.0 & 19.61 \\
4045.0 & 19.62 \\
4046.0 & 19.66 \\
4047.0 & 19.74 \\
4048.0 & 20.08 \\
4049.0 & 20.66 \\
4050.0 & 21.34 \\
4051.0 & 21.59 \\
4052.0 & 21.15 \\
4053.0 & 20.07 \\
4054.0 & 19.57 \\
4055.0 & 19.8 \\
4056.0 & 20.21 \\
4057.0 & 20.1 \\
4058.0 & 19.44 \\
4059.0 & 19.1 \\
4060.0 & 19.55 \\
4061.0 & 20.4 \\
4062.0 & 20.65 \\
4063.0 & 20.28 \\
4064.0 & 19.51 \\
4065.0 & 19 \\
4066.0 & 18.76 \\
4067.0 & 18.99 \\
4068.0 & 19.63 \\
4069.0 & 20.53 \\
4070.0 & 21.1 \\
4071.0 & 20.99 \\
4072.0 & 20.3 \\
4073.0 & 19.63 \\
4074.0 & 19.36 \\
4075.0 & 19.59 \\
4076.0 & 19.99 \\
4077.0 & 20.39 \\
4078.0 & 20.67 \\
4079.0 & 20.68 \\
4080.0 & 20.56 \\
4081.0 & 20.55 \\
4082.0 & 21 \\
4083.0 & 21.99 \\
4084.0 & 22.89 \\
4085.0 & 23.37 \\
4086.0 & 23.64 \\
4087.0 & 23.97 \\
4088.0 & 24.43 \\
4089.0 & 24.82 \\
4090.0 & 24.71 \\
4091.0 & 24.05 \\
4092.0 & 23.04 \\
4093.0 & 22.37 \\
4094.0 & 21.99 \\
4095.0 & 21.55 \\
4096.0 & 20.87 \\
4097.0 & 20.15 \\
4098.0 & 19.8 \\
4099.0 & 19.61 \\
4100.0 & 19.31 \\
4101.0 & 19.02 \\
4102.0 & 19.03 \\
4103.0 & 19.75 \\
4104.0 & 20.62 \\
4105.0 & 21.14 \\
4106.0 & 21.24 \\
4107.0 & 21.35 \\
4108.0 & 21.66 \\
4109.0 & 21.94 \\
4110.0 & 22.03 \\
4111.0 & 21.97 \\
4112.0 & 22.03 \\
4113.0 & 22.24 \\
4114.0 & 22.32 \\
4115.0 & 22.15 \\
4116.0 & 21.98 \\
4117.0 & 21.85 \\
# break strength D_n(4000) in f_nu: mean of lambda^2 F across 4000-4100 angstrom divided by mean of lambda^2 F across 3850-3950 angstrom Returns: 1.9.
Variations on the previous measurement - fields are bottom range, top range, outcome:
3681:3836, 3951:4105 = 1.84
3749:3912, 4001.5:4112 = 1.99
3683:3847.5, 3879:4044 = 1.49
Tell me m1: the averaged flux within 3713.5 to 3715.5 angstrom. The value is 15.4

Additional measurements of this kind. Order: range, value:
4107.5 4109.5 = 21.8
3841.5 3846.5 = 9.99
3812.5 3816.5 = 10.3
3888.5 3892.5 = 13.5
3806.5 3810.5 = 13.1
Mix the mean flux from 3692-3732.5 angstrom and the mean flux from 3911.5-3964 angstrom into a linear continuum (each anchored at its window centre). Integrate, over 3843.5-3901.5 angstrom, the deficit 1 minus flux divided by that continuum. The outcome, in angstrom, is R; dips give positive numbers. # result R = 4.1 angstrom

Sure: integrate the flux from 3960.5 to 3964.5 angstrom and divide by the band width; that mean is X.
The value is 10.9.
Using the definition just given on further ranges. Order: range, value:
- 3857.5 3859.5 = 10.5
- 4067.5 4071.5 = 20.6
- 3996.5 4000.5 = 21.7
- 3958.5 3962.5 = 13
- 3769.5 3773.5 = 14.3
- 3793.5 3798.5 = 11.2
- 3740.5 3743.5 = 9.64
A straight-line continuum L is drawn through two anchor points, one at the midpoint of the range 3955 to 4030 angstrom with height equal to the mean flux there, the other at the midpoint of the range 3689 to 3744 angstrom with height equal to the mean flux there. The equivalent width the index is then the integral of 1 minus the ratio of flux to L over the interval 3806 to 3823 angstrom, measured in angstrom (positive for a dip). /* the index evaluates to 3.9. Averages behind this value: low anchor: 12.2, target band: 10.9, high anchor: 17.6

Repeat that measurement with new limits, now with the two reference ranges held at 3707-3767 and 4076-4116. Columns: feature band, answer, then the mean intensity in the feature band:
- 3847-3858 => 3.31 angstrom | 10.4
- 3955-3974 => 8.09 angstrom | 10.3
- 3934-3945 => 4.87 angstrom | 9.64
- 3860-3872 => 3.46 angstrom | 10.8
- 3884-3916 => 4.27 angstrom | 14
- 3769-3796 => -2.63 angstrom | 14.1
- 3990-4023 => -3.41 angstrom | 21.1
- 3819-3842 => 9.46 angstrom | 8.37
